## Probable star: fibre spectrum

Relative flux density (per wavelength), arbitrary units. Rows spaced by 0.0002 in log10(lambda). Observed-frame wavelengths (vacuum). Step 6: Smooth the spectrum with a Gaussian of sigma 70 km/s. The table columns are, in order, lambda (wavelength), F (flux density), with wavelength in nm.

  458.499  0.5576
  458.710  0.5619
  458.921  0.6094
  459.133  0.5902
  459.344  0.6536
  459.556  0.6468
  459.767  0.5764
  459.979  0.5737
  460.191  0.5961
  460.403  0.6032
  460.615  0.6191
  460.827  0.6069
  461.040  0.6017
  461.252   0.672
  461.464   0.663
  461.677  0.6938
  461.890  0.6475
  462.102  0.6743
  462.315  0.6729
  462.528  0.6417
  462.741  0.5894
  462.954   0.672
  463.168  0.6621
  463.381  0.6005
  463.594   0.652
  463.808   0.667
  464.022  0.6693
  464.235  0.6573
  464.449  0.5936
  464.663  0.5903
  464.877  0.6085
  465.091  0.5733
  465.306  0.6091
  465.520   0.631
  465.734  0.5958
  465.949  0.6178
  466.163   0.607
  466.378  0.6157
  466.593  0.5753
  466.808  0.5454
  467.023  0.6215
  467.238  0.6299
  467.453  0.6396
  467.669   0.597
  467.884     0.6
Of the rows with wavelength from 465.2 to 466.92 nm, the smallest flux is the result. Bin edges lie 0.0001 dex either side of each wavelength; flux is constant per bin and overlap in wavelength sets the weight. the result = 0.5454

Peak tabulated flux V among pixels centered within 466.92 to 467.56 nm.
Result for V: 0.6396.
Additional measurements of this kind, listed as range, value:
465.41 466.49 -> 0.631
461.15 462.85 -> 0.6938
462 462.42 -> 0.6743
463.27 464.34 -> 0.6693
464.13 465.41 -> 0.6573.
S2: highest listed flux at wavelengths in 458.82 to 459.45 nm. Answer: 0.6536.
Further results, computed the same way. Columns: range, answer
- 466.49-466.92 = 0.5753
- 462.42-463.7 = 0.672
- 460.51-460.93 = 0.6191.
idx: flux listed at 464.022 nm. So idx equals 0.6693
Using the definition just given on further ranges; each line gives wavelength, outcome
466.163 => 0.607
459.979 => 0.5737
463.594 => 0.652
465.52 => 0.631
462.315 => 0.6729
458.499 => 0.5576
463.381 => 0.6005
